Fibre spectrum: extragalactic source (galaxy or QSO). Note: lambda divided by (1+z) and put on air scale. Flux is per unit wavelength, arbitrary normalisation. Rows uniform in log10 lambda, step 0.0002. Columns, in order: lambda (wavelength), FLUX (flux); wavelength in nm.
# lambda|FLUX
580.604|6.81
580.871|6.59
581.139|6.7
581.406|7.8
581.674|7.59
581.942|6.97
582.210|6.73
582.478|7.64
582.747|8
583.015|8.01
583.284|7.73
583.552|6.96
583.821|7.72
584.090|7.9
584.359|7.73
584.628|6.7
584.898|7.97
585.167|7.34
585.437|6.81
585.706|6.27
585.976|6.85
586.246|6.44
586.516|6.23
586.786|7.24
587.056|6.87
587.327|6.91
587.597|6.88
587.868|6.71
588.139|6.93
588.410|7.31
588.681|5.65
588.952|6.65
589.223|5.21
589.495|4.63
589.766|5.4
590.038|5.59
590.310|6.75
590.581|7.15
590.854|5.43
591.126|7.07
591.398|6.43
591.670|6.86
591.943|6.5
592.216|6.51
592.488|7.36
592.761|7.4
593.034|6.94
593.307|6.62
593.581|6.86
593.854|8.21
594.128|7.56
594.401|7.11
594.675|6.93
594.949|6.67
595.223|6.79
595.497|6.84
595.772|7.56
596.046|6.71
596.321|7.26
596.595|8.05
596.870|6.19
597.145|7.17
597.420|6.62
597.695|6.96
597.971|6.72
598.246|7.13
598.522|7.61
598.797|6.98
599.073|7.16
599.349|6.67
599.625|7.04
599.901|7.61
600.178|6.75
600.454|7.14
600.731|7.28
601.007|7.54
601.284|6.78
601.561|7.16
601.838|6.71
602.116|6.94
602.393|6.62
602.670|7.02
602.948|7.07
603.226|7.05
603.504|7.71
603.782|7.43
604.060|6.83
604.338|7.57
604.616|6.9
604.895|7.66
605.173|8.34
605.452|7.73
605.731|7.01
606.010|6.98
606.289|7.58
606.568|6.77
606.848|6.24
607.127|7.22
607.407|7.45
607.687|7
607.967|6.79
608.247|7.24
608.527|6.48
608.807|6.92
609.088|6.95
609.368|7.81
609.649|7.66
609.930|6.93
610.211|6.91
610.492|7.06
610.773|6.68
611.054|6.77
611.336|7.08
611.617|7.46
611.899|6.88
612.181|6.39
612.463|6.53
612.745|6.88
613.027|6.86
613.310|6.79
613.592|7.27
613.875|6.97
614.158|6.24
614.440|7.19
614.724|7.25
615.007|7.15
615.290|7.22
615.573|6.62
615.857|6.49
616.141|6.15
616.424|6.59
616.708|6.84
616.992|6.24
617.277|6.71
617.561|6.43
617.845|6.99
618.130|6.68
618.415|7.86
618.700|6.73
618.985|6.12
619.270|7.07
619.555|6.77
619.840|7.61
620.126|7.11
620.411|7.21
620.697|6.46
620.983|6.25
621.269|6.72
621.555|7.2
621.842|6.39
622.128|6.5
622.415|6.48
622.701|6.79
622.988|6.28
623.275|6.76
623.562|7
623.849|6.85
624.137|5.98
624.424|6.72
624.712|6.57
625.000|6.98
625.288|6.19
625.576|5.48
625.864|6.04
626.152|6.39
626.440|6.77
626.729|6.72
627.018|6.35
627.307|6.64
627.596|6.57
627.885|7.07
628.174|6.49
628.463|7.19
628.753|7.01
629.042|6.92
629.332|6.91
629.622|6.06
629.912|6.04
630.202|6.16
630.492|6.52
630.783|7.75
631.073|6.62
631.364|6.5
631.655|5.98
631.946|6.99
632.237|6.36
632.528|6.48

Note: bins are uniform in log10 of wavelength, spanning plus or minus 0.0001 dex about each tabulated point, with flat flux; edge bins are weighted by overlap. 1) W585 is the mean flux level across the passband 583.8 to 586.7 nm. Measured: 7.06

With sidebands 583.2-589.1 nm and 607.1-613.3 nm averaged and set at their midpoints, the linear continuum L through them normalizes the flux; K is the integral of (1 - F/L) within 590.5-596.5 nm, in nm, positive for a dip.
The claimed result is 0.03 nm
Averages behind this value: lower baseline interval 6.98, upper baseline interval 6.99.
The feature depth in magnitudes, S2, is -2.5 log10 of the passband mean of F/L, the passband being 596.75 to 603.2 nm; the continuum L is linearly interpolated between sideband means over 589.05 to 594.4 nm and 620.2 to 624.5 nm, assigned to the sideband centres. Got -0.065 mag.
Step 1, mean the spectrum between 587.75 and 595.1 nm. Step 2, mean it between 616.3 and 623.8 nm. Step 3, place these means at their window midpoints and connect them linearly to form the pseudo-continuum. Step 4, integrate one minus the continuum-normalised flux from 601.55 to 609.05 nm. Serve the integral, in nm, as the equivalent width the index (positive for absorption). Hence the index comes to -0.49 nm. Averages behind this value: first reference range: 6.61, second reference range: 6.76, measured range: 7.12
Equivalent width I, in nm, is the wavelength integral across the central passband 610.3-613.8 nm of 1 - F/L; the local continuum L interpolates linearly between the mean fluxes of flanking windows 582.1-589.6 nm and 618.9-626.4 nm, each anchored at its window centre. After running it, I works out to -0.09 nm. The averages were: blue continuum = 6.94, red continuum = 6.62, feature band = 6.89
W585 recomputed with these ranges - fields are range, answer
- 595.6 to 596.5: 7.2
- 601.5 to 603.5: 6.98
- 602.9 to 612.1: 7.15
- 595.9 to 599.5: 7.02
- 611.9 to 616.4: 6.8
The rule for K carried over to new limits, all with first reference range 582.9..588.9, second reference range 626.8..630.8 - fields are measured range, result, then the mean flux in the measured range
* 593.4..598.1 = -0.076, 7.07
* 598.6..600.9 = -0.060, 7.1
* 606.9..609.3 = -0.056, 7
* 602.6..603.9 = -0.071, 7.26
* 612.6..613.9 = -0.029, 6.95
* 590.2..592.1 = 0.109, 6.6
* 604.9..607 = -0.122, 7.26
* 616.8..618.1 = 0.029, 6.61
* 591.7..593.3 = 0.017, 6.91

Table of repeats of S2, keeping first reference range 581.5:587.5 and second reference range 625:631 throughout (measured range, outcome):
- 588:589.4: 0.138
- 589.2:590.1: 0.349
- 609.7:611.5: -0.019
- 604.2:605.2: -0.094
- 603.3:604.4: -0.065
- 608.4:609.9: -0.047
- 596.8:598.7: 0.012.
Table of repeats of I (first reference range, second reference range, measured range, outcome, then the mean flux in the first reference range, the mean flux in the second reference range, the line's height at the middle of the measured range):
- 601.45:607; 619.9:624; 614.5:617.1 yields 0.05 nm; 7.17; 6.73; 6.88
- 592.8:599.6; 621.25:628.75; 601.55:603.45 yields 0.00 nm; 7.06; 6.59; 6.96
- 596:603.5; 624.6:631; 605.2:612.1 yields -0.18 nm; 7.05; 6.58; 6.9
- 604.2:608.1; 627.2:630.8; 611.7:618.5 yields 0.21 nm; 7.23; 6.68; 7.02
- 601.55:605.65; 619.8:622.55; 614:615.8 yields 0.00 nm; 7.25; 6.76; 6.94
